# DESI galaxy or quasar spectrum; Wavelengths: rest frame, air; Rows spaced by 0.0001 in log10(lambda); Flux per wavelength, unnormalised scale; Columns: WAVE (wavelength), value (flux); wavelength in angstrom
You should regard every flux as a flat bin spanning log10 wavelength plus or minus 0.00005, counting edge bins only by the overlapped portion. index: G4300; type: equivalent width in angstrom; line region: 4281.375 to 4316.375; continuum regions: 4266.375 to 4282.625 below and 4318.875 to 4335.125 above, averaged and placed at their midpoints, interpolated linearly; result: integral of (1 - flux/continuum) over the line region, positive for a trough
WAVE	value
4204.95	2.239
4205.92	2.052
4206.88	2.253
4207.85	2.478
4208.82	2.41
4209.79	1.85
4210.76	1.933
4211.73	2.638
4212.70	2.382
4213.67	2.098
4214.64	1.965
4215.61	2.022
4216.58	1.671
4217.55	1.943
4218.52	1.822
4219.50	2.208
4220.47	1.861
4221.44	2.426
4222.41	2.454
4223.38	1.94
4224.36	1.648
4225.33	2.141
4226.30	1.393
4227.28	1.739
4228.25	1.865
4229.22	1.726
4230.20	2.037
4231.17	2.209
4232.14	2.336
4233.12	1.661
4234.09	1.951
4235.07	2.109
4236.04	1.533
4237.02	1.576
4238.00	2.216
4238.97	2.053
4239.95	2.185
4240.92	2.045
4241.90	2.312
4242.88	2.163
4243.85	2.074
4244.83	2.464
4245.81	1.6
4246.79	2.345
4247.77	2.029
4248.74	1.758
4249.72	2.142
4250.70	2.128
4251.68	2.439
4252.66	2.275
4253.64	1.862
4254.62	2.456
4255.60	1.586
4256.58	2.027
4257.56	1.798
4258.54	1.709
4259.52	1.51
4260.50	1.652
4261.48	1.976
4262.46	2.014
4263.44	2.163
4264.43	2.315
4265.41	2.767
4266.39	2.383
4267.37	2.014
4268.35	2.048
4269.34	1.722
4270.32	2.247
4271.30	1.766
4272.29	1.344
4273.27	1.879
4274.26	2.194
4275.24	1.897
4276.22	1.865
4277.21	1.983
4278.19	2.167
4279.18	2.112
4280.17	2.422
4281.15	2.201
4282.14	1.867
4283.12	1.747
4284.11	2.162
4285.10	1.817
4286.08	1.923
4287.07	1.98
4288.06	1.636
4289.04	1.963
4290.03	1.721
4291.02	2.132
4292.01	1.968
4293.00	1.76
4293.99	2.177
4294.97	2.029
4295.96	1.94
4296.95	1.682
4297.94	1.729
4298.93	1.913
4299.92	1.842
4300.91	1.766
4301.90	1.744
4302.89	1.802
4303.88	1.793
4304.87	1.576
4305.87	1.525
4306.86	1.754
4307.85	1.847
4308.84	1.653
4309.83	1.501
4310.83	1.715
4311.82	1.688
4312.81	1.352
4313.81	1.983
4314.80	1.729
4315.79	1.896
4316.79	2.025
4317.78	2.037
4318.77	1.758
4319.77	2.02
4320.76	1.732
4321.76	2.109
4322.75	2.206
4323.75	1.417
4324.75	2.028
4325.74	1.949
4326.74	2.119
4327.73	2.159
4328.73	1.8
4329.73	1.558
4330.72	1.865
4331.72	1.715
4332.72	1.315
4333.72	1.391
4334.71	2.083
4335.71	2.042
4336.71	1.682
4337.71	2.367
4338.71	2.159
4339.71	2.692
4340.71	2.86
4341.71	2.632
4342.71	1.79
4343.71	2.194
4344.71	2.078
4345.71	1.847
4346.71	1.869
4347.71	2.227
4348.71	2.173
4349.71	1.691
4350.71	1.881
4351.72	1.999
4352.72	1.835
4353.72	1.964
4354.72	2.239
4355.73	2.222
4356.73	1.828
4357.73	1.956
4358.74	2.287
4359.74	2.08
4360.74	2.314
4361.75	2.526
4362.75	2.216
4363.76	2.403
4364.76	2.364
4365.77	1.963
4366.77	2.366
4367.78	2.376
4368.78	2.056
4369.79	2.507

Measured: 2.0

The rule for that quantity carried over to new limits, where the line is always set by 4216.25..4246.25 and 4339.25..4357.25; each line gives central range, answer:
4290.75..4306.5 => 1.7 angstrom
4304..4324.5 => 2.9 angstrom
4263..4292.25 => 0.3 angstrom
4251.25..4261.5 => 0.4 angstrom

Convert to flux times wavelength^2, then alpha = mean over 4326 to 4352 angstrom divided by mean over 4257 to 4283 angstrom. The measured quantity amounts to 1.04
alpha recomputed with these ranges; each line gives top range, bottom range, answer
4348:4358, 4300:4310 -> 1.19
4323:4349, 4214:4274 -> 1.05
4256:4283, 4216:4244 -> 1.03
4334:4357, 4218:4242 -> 1.12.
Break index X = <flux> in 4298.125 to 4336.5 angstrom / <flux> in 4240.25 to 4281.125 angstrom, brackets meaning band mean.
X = 0.88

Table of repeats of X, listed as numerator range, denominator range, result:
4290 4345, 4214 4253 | 0.94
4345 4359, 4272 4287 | 1.01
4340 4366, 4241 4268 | 1.03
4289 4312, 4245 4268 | 0.88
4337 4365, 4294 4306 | 1.20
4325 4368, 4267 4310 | 1.10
